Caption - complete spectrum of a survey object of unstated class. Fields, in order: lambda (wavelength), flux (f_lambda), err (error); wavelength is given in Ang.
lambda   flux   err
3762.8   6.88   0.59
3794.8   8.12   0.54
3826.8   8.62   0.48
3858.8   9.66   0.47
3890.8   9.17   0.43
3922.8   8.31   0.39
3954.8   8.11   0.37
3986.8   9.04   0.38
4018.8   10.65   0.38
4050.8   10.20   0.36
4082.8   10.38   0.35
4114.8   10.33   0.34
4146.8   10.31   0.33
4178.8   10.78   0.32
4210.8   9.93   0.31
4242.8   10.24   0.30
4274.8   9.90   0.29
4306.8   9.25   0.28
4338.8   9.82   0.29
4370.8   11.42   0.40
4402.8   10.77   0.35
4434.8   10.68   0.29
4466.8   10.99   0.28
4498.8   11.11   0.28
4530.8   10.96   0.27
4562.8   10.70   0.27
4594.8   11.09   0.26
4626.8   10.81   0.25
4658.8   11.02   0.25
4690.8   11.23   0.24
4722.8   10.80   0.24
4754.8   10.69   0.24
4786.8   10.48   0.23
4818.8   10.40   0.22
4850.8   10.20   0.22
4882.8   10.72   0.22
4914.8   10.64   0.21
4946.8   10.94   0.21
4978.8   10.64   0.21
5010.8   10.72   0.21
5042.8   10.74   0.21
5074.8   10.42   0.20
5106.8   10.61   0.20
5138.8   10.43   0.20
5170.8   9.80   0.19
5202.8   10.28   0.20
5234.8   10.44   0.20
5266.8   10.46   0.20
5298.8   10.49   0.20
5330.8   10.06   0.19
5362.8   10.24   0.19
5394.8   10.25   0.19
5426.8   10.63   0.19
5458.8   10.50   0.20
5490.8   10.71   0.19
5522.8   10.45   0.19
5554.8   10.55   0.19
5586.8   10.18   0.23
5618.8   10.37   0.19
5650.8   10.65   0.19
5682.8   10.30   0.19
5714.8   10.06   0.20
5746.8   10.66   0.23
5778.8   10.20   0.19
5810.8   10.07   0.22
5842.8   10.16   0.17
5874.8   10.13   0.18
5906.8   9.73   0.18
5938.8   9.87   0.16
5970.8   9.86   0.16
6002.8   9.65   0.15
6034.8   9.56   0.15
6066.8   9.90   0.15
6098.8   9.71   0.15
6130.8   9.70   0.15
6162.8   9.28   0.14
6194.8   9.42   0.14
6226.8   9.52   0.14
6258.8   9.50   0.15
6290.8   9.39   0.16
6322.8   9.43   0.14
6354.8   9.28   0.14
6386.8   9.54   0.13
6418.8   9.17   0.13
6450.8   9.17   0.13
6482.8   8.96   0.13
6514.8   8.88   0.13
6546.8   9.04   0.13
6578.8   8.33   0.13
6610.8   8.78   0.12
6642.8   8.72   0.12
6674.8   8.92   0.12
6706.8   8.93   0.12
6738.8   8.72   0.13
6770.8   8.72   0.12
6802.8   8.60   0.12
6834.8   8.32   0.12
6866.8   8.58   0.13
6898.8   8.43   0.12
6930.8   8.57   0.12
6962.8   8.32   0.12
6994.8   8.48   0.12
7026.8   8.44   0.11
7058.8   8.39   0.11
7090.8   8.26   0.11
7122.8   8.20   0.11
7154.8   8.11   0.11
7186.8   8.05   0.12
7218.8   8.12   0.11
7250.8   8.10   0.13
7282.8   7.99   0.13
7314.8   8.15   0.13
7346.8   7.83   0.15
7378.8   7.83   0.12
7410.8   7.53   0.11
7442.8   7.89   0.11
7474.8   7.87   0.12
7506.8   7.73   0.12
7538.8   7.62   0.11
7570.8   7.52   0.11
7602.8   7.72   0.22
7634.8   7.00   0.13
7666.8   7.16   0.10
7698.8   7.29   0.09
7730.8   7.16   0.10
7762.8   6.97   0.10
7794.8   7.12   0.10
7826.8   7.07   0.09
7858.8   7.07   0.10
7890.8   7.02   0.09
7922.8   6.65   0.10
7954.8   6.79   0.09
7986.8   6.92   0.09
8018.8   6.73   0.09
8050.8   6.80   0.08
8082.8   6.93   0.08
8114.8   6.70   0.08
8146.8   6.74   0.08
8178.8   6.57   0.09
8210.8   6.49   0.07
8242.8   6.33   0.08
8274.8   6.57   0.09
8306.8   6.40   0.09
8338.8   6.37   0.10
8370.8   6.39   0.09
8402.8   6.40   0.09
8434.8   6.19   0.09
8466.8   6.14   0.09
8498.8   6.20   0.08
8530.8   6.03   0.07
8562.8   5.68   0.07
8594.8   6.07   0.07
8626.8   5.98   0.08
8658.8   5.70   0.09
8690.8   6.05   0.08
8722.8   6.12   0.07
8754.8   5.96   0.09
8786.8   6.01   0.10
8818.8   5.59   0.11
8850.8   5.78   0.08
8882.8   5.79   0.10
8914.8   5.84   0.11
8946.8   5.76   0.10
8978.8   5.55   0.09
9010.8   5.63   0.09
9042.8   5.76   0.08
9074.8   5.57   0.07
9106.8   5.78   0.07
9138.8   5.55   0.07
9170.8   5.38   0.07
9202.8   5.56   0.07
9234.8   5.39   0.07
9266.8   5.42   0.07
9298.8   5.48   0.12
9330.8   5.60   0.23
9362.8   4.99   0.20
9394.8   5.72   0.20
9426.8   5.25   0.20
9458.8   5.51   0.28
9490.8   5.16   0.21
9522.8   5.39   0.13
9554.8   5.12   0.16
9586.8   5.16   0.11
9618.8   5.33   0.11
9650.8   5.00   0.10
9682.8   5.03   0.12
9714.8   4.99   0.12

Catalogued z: 0.000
